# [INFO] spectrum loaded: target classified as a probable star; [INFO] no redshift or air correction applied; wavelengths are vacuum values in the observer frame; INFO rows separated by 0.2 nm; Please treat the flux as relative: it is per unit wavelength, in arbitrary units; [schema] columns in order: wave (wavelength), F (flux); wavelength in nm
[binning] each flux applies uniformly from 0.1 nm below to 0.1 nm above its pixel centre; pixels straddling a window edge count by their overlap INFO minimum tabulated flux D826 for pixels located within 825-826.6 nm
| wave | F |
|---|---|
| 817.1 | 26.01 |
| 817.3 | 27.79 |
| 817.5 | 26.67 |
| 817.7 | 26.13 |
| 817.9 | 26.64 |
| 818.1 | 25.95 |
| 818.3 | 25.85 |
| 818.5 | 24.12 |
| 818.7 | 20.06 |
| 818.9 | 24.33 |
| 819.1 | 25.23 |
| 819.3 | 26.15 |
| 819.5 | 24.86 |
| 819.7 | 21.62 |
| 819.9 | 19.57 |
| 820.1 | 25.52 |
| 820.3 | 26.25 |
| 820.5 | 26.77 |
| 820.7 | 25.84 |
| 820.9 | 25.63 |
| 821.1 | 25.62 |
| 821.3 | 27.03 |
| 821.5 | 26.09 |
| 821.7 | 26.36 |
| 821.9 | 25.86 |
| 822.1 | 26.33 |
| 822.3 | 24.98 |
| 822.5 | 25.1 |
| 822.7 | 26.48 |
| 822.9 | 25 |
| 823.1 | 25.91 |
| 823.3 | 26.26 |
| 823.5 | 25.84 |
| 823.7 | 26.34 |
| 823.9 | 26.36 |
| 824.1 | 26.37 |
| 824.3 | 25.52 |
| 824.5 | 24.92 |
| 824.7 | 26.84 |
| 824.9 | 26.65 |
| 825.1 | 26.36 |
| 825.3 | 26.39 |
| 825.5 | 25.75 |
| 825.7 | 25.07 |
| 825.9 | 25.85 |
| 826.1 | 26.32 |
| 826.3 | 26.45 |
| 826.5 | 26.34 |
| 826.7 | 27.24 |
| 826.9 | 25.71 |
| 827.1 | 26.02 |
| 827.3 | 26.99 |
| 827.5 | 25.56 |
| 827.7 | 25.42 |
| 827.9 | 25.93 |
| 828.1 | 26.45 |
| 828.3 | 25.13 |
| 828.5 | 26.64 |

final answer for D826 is 25.07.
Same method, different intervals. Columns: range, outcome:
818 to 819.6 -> 20.06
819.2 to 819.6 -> 24.86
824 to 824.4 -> 25.52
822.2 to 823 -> 24.98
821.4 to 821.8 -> 26.09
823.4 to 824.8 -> 24.92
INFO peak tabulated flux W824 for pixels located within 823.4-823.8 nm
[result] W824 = 26.34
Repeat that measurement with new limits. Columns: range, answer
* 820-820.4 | 26.25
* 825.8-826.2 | 26.32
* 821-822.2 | 27.03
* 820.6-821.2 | 25.84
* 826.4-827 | 27.24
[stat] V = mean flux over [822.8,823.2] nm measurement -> 25.5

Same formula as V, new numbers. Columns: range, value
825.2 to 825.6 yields 26.1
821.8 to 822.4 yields 25.7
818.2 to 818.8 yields 23.3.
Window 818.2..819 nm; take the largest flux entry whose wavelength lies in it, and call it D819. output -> 25.85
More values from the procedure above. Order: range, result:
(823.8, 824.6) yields 26.37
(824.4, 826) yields 26.84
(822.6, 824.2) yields 26.48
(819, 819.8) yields 26.15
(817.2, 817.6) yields 27.79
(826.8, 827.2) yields 26.02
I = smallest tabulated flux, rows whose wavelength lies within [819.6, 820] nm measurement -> 19.57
